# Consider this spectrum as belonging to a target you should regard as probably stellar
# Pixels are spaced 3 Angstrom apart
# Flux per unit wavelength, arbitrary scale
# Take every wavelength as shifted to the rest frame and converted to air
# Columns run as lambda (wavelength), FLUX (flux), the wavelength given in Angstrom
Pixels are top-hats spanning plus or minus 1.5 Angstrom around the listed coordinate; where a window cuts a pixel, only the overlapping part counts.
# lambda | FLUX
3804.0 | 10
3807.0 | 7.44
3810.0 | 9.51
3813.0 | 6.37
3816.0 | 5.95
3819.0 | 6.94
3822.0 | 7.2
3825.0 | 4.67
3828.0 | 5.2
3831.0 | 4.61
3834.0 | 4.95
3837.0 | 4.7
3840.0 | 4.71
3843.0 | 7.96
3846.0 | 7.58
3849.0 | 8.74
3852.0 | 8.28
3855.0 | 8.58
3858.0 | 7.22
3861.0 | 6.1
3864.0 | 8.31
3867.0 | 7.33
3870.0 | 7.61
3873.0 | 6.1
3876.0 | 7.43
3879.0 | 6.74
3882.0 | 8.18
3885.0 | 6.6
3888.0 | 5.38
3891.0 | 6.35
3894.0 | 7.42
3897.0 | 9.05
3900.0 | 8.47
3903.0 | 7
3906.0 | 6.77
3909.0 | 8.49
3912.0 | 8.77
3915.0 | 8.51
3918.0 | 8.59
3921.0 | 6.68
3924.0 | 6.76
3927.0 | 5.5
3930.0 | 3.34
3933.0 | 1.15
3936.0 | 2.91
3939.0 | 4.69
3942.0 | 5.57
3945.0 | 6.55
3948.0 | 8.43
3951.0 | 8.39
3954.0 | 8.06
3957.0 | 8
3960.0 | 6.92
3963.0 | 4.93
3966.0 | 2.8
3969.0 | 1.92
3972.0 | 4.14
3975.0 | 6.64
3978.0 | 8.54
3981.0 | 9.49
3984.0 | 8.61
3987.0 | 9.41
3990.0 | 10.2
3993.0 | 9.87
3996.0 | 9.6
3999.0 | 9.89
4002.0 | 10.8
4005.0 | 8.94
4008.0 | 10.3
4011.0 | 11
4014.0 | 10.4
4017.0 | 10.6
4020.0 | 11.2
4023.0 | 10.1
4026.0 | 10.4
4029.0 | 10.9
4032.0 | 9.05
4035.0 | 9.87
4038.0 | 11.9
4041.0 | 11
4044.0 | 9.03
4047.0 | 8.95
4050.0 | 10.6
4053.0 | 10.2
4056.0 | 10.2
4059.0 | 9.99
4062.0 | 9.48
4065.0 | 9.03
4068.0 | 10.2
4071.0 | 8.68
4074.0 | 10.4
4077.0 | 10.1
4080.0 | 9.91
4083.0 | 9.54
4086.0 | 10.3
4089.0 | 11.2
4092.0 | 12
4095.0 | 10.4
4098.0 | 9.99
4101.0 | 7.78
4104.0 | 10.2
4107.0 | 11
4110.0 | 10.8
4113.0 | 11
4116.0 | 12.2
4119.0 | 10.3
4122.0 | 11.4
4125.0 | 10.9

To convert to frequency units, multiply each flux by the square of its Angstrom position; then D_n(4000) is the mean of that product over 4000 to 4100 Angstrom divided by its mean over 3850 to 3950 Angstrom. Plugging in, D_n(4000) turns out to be 1.6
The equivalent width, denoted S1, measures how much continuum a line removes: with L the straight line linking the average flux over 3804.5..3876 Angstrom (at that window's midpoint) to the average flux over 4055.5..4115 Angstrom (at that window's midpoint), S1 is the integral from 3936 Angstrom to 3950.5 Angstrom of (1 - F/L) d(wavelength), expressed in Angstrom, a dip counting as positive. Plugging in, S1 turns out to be 3.8 Angstrom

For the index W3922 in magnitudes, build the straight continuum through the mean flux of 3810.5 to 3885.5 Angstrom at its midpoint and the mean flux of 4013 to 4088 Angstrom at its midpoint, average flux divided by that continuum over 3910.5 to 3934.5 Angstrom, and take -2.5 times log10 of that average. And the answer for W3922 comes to 0.28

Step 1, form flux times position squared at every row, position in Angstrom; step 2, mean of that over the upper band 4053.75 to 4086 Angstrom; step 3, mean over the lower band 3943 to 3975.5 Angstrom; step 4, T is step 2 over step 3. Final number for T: 1.7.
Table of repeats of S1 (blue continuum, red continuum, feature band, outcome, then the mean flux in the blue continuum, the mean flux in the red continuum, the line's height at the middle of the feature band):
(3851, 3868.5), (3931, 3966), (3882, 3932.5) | -2.8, 7.62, 5.79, 6.64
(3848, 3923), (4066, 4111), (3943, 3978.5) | 9.5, 7.53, 10.1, 8.5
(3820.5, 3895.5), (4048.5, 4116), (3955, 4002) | 6.1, 6.72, 10.2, 8.58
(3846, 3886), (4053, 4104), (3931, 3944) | 7.3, 7.49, 9.96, 8.32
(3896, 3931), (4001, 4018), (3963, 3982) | 7.8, 7.36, 10.3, 9.18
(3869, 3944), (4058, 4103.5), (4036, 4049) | -1.5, 6.56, 9.94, 9.2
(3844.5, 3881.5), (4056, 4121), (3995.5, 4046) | -4.7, 7.52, 10.2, 9.41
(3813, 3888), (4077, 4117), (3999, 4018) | -2.5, 6.7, 10.5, 9.1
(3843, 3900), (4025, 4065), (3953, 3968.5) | 5.2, 7.43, 10.1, 8.79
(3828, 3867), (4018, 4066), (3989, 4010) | -1.3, 6.77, 10.1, 9.4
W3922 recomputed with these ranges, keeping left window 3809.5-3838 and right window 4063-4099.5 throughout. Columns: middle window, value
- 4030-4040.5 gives -0.108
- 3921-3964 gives 0.326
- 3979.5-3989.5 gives -0.088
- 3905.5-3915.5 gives -0.125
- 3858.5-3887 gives -0.065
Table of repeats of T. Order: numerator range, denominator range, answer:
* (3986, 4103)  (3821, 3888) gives 1.65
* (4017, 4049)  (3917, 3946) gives 2.12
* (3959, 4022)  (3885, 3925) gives 1.17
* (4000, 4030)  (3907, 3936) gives 1.76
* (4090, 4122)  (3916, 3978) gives 2.02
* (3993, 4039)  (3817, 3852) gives 1.82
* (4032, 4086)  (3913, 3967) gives 1.74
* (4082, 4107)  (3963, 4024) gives 1.25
